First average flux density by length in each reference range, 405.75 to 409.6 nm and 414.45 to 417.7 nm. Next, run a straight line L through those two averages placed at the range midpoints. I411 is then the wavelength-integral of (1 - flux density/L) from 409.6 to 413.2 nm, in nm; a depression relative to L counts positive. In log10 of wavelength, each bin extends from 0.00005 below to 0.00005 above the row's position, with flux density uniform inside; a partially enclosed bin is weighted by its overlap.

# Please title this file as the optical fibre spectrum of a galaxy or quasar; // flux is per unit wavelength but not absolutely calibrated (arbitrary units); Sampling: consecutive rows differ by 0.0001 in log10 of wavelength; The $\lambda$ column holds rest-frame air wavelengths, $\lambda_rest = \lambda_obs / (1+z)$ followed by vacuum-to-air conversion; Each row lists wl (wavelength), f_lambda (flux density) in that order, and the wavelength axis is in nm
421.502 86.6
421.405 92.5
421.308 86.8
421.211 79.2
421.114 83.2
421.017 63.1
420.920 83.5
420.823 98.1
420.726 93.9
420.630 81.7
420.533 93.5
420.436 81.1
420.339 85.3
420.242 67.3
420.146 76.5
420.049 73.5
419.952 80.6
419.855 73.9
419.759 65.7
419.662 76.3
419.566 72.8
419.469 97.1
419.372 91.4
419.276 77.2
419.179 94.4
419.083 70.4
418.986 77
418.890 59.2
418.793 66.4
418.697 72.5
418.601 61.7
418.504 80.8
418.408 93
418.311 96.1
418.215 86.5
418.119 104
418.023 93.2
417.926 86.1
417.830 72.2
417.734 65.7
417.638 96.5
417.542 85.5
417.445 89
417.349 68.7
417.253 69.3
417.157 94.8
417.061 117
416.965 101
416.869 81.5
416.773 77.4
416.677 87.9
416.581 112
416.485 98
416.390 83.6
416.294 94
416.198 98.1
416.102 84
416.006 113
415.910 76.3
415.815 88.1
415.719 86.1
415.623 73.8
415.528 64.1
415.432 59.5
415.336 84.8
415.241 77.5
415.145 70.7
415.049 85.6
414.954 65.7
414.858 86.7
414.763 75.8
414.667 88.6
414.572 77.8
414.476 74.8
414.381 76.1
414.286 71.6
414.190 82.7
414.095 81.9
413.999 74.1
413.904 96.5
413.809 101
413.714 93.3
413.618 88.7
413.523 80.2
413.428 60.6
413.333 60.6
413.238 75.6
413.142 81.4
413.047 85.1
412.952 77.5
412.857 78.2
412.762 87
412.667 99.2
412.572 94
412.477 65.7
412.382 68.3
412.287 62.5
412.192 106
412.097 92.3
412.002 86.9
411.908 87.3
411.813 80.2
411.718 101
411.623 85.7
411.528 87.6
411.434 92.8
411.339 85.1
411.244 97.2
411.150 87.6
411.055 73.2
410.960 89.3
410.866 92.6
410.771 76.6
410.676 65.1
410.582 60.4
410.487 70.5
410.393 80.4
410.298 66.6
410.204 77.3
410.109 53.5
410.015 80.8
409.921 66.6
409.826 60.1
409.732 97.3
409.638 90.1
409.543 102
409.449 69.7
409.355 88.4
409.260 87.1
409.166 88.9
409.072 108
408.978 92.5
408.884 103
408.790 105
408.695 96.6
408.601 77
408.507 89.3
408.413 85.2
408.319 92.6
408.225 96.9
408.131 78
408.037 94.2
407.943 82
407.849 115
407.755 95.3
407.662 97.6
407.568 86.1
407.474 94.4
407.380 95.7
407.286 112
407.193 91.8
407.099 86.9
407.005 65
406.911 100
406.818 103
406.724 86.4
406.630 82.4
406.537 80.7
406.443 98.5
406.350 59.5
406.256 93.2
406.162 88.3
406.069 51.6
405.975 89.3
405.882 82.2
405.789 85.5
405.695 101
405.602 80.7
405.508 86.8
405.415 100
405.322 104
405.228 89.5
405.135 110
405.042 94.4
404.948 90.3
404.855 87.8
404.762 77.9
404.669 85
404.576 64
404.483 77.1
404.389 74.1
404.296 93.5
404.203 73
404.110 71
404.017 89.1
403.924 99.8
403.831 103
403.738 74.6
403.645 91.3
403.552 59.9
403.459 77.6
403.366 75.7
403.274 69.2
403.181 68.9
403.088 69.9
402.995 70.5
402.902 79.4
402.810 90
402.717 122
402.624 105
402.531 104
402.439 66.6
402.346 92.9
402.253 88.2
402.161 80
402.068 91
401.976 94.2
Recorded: 0.26 nm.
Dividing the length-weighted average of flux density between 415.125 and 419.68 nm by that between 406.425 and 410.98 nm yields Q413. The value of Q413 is 1.0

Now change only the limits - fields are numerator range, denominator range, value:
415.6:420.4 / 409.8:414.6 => 1.04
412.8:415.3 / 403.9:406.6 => 0.93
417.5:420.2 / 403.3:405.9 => 0.94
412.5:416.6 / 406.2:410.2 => 0.93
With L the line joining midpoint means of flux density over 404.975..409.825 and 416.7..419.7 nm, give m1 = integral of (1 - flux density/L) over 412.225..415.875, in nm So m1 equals 0.29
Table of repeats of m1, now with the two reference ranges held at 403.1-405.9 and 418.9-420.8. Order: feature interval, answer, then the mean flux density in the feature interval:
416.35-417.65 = -0.14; 90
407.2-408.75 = -0.18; 93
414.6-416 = 0.05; 78.5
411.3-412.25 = -0.09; 90.3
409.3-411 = 0.12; 77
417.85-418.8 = -0.04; 84.5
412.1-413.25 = 0.00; 82.3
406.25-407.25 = -0.03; 86.1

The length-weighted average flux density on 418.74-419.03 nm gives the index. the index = 67.6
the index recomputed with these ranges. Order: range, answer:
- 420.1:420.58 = 80.8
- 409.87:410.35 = 68.9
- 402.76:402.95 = 85.4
